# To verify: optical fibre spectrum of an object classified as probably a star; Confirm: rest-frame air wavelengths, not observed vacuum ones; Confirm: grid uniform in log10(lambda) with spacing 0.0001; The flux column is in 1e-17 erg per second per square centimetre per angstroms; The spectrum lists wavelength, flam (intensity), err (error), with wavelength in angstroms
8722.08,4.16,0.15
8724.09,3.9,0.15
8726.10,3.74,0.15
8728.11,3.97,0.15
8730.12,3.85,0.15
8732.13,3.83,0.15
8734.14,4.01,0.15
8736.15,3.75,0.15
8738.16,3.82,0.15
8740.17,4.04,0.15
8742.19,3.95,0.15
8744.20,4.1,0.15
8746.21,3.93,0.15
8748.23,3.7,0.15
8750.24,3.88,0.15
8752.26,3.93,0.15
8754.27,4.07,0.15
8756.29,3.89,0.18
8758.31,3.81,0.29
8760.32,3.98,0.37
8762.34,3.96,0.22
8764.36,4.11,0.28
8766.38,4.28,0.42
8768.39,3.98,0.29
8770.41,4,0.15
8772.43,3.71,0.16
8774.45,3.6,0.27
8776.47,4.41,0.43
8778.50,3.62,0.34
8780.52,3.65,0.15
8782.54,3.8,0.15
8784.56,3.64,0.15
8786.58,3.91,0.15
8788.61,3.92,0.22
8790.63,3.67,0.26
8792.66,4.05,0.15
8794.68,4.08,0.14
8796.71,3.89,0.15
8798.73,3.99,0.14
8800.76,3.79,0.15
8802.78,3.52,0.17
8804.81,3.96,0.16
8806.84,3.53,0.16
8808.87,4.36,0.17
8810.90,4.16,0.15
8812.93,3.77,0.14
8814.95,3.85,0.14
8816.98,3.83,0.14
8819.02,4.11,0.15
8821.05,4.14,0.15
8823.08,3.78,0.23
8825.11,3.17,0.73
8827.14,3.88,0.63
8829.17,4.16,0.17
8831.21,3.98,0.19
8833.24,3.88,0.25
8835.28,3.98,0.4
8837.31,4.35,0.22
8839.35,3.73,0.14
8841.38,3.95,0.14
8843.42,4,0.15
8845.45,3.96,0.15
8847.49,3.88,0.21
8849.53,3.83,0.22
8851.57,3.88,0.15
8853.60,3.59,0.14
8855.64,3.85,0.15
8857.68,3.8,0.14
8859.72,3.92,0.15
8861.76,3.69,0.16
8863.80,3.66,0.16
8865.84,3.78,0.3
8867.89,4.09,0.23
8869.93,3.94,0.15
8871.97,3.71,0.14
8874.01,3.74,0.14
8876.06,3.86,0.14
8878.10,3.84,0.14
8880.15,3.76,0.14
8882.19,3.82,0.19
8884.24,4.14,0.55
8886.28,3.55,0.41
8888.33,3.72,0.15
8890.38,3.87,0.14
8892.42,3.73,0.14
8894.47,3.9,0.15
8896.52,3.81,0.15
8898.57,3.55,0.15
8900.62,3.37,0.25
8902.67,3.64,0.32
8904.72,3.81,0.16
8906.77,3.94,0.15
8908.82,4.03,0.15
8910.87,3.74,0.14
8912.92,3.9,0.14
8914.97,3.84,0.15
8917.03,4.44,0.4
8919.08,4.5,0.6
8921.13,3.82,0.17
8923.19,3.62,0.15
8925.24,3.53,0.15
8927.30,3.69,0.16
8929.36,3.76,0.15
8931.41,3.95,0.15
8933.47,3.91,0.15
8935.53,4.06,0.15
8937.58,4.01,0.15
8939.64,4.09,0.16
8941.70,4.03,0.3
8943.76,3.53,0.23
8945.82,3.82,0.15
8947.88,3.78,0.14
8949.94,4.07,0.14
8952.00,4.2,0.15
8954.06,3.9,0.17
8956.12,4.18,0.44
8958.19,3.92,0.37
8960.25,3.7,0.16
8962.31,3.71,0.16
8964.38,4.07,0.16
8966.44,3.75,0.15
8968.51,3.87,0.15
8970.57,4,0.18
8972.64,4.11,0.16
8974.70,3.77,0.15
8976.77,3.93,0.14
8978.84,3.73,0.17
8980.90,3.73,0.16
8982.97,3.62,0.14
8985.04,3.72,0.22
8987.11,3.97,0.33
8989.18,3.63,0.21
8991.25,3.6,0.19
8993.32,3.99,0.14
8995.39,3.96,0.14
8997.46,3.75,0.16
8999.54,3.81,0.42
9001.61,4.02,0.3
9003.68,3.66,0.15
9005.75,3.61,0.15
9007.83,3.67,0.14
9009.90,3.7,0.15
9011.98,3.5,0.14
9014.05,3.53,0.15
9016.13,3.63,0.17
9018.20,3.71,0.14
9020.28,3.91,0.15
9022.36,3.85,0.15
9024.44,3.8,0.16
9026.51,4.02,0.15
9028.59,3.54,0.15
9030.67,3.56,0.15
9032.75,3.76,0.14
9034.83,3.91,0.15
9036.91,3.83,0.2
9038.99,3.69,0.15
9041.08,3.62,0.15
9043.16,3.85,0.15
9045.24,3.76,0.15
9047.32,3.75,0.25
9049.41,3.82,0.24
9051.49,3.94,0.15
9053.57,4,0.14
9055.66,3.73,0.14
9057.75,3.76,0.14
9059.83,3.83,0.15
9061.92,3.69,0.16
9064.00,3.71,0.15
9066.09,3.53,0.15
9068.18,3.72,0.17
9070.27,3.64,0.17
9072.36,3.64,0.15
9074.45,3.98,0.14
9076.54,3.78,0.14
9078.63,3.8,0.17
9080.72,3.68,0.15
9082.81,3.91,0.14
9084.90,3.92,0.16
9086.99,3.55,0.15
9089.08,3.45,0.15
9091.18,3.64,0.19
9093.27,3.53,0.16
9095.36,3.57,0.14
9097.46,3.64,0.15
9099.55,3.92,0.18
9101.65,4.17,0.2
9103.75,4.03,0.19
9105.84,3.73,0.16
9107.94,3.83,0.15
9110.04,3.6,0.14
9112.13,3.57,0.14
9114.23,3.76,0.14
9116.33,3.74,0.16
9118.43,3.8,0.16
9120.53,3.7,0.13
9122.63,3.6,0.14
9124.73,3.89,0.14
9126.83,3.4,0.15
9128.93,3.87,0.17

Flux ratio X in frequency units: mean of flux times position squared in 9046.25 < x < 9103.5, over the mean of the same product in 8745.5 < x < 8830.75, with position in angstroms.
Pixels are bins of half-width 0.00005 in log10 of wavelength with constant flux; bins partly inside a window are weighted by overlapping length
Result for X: 1.03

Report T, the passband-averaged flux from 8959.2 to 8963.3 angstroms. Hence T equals 3.71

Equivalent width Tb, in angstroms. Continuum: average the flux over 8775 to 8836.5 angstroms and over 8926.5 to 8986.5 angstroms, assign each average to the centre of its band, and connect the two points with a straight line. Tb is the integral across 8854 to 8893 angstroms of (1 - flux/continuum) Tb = 0.7 angstroms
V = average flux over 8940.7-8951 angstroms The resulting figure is 3.85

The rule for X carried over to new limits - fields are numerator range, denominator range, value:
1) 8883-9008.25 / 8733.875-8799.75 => 1.02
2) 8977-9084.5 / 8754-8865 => 1.02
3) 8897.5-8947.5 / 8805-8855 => 1.01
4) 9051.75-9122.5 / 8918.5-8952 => 1.00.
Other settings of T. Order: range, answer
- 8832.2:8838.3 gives 4.07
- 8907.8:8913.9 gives 3.89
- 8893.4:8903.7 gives 3.65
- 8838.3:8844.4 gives 3.89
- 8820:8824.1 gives 3.96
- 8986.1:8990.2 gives 3.8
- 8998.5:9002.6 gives 3.91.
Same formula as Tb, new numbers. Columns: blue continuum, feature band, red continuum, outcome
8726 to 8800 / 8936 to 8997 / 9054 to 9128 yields -1.27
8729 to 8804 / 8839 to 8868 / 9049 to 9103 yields 0.15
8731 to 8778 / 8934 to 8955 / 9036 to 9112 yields -0.65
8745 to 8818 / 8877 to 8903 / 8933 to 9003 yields 0.92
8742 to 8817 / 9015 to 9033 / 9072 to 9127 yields 0.13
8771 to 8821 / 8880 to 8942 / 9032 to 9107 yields -0.46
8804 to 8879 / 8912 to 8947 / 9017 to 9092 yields -0.74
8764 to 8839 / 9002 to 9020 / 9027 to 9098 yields 0.53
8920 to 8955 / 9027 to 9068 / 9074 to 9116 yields 0.35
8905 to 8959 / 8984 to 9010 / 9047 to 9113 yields 0.50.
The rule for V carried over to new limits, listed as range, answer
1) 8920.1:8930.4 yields 3.69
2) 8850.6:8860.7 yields 3.81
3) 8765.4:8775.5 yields 3.92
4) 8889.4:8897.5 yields 3.83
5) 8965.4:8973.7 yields 3.94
